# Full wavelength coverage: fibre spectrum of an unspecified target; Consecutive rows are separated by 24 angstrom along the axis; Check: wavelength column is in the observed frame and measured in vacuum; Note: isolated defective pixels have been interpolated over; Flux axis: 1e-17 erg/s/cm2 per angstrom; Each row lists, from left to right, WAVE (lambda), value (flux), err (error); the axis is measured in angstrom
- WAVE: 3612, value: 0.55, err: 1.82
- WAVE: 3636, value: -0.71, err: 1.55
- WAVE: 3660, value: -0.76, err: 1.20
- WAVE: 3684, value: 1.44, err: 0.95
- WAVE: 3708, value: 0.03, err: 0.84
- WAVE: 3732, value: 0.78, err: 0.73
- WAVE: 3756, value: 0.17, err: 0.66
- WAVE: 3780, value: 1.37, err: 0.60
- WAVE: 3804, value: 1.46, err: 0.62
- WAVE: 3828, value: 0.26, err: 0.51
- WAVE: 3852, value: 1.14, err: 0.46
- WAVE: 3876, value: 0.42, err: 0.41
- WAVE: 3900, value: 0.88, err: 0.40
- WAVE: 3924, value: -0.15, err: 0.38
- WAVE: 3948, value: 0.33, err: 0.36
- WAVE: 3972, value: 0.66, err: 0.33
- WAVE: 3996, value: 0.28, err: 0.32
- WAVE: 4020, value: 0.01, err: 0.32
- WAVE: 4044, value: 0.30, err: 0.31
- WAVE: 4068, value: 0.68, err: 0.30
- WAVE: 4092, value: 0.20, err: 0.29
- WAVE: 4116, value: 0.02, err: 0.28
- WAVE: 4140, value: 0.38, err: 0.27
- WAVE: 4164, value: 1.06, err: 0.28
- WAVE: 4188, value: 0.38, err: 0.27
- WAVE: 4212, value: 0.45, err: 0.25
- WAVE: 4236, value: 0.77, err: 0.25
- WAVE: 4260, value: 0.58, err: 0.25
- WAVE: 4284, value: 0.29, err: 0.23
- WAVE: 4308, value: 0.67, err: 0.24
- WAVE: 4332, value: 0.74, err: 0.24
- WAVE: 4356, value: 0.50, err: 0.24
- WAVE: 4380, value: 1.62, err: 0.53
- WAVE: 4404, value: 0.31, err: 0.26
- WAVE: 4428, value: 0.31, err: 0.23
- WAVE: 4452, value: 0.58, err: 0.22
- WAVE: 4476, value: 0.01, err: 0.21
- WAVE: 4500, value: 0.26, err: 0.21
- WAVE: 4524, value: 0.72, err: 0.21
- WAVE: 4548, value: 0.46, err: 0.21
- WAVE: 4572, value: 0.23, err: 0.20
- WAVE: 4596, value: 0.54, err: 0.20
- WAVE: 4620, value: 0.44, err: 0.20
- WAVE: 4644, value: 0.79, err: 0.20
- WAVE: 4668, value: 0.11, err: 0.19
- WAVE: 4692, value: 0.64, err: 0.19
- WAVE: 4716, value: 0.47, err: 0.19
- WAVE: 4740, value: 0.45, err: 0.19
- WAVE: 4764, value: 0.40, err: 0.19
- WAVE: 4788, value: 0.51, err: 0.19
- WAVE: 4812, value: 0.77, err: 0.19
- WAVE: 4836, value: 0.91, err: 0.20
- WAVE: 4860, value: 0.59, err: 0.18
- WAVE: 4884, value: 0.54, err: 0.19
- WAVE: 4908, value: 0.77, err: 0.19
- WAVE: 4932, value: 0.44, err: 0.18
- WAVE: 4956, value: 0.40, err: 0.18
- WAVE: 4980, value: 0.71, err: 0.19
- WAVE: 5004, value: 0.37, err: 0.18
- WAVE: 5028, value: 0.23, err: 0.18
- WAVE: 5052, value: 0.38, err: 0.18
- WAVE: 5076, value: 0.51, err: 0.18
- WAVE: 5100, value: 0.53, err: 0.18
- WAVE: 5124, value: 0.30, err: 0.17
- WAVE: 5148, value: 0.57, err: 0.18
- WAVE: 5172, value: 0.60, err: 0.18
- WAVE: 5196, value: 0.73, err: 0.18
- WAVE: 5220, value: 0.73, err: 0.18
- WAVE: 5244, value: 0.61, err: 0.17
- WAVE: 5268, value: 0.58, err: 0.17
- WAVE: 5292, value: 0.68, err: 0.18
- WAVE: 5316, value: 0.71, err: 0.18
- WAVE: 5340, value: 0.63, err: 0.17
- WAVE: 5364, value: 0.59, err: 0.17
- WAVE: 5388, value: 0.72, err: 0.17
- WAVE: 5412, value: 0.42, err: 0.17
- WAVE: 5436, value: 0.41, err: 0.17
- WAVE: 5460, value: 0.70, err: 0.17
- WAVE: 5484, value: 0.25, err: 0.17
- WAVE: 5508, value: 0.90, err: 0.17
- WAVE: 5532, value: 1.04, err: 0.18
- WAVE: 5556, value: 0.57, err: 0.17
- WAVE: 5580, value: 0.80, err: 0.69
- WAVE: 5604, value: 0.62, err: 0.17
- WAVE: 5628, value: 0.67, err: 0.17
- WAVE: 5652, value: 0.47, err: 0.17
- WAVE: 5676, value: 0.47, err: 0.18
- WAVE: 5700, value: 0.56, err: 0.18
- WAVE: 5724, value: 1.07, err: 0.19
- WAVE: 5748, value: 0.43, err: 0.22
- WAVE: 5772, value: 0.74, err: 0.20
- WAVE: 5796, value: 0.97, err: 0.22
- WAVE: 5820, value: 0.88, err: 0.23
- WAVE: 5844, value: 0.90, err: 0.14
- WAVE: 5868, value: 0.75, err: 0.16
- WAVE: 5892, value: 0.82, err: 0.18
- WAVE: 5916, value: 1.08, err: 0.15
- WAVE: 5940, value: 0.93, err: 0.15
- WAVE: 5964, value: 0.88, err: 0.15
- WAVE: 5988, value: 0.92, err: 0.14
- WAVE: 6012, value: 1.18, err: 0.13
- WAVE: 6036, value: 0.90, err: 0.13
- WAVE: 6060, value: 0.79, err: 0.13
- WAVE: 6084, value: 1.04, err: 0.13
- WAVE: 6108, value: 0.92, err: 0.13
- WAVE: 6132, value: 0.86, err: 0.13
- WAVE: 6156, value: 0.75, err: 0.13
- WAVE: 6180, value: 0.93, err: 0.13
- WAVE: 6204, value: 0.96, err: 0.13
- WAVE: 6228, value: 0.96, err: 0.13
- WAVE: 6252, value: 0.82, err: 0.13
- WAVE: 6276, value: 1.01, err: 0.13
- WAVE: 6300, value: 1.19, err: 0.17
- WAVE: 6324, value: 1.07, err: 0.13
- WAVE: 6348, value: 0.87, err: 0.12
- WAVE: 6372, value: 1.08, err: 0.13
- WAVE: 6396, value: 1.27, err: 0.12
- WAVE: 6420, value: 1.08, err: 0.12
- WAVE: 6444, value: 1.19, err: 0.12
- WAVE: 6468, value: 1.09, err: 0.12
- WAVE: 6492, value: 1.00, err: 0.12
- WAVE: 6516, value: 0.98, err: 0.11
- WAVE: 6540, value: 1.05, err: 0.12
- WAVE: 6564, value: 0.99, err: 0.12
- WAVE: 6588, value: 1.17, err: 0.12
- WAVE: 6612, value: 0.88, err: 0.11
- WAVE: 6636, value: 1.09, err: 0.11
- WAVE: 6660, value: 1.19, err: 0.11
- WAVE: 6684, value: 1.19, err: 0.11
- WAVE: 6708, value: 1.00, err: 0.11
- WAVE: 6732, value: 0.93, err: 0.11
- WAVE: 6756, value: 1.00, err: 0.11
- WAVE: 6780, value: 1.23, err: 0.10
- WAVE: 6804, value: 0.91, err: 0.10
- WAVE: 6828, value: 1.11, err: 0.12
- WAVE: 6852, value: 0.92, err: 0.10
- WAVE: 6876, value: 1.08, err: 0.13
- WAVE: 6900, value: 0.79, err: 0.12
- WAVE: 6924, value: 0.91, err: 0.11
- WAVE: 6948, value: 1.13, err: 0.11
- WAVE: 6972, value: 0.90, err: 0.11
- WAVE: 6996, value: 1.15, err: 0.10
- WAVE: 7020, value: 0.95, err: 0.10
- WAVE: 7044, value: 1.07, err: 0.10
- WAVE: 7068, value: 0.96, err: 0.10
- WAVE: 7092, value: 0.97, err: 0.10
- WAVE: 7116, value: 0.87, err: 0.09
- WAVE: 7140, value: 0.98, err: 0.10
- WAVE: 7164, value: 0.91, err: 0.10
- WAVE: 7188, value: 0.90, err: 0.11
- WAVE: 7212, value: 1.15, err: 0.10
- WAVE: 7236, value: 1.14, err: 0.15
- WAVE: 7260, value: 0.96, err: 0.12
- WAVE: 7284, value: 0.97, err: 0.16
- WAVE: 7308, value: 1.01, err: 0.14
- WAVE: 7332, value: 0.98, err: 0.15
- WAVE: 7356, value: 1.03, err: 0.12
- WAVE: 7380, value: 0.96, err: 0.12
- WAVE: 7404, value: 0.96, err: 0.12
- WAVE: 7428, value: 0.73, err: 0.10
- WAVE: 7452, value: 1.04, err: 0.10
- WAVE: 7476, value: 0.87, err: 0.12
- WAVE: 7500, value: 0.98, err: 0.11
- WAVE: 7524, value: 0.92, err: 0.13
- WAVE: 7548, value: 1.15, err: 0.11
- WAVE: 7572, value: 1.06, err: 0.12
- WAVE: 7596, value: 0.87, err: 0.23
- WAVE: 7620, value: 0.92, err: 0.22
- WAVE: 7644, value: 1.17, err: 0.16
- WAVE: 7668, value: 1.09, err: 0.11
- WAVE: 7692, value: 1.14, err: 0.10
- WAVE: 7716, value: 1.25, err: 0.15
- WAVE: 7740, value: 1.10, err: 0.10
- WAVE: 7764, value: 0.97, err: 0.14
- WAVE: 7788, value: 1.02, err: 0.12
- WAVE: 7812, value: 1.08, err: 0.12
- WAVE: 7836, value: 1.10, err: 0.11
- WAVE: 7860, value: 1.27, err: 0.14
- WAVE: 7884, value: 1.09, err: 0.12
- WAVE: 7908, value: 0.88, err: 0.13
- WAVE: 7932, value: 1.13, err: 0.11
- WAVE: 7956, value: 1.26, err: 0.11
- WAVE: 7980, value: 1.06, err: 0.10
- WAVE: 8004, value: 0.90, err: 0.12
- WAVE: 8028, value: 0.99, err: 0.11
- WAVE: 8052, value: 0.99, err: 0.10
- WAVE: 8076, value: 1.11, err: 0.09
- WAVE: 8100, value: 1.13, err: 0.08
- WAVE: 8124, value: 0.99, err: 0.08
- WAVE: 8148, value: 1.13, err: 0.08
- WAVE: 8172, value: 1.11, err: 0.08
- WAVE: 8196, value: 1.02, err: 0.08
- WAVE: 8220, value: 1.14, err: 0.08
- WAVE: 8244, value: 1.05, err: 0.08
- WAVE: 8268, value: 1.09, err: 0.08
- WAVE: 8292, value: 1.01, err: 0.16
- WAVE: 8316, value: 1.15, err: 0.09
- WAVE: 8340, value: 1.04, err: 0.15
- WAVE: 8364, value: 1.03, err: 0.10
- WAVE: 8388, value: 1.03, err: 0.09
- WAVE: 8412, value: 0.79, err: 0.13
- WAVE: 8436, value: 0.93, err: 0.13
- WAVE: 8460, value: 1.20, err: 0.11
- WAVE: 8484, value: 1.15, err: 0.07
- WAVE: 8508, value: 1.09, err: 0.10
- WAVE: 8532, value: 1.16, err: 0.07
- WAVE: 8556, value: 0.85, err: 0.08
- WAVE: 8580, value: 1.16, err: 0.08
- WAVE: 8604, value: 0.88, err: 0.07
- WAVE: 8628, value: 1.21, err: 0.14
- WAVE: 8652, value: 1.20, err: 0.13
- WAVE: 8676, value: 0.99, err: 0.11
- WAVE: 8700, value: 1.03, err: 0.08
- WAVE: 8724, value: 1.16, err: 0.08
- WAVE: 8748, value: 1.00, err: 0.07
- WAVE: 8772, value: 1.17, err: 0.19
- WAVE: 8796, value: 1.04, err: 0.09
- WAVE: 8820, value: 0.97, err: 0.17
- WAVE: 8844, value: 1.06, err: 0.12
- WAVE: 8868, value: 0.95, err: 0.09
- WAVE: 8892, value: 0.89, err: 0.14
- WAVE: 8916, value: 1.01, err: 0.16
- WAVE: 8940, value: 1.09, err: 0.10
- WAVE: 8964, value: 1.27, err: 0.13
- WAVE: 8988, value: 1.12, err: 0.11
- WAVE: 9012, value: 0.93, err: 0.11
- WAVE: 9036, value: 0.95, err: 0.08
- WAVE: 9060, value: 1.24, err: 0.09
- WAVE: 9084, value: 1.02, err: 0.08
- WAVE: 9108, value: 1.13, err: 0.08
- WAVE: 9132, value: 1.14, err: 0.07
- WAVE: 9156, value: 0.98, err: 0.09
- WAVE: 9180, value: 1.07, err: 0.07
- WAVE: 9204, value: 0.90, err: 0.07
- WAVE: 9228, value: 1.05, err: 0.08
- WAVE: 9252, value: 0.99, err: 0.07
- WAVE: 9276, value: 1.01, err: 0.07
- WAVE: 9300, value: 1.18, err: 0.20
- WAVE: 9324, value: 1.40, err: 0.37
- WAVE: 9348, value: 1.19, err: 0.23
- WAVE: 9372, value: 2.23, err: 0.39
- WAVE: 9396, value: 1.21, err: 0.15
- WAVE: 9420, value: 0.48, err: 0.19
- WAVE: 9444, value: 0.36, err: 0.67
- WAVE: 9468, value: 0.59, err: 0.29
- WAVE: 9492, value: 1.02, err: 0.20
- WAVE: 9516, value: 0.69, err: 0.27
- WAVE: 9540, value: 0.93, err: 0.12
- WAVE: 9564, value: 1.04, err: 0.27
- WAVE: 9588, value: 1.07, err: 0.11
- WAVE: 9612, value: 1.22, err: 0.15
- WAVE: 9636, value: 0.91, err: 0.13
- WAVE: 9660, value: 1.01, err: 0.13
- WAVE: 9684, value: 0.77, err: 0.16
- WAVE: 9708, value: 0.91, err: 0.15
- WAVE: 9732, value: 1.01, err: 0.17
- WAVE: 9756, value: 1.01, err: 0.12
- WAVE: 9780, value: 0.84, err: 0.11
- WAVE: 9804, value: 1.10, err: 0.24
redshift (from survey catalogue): 0.427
